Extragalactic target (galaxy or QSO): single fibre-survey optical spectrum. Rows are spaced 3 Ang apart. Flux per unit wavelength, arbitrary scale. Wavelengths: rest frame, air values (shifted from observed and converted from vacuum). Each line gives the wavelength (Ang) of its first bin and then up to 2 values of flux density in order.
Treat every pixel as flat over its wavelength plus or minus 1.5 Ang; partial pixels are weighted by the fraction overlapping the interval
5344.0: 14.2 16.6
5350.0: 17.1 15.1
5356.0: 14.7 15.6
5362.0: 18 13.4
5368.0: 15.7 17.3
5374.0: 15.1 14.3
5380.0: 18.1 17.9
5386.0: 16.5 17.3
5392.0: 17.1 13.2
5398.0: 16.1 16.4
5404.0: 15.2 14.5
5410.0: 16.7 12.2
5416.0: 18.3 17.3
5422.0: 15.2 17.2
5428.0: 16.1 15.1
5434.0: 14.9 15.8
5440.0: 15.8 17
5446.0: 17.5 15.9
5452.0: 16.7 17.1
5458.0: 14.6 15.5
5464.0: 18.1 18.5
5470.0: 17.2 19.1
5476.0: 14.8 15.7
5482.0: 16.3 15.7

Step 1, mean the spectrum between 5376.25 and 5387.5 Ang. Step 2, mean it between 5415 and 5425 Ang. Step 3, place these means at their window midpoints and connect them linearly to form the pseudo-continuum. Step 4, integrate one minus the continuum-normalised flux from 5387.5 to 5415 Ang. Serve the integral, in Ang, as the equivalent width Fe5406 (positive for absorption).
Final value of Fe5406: 2.3 Ang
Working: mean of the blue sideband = 16.9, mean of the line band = 15.5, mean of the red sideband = 16.9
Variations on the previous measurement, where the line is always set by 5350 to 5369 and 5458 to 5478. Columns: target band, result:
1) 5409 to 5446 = 0.9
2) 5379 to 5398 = -0.8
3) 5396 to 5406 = 0.2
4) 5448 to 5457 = 0.1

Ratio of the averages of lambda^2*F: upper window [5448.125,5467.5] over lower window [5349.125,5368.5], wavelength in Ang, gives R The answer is 1.1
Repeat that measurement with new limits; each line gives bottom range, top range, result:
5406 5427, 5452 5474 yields 1.09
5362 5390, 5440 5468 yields 1.06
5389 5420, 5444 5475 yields 1.10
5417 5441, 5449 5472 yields 1.06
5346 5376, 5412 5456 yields 1.05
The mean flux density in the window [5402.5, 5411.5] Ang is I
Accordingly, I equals 15.5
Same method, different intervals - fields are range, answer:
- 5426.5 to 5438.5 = 15.5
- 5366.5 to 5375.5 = 16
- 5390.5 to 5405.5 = 15.6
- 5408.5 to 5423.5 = 15.9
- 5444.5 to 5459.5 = 16.4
